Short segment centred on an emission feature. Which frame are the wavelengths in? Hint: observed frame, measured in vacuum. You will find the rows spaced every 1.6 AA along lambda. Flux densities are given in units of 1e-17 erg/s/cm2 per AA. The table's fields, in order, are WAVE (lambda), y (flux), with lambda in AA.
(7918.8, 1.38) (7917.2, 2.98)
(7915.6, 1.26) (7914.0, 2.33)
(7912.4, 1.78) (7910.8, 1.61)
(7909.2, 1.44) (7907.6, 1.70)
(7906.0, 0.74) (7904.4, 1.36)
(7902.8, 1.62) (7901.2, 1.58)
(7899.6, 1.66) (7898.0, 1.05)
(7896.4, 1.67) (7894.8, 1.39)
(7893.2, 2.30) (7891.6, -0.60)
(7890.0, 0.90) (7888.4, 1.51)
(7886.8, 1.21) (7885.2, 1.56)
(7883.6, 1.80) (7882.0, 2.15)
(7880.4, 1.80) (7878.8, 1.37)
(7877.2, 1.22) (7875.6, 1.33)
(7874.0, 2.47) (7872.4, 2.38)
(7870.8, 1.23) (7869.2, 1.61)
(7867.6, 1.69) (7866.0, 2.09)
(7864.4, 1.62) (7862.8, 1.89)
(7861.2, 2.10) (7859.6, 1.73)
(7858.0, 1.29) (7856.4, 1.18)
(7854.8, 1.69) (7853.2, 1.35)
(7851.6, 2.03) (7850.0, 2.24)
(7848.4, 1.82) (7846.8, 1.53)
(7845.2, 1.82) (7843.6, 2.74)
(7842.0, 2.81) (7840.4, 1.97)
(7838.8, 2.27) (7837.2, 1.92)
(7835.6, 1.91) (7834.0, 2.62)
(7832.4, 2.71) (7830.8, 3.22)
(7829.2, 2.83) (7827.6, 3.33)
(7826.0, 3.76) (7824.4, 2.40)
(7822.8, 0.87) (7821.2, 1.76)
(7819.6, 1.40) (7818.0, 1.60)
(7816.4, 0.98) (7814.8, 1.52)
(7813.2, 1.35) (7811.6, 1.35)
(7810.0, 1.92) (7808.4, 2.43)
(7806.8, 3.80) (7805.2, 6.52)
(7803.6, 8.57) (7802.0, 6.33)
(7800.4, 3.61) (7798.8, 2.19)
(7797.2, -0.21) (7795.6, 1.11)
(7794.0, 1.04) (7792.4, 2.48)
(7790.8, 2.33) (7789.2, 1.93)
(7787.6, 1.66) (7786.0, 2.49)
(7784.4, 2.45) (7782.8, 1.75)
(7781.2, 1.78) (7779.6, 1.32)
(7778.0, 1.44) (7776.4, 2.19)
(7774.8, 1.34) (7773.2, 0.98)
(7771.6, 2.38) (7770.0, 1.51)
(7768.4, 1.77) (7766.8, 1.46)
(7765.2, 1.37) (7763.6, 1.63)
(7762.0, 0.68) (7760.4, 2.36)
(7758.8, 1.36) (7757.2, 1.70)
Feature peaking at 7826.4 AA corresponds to [N II] 6583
